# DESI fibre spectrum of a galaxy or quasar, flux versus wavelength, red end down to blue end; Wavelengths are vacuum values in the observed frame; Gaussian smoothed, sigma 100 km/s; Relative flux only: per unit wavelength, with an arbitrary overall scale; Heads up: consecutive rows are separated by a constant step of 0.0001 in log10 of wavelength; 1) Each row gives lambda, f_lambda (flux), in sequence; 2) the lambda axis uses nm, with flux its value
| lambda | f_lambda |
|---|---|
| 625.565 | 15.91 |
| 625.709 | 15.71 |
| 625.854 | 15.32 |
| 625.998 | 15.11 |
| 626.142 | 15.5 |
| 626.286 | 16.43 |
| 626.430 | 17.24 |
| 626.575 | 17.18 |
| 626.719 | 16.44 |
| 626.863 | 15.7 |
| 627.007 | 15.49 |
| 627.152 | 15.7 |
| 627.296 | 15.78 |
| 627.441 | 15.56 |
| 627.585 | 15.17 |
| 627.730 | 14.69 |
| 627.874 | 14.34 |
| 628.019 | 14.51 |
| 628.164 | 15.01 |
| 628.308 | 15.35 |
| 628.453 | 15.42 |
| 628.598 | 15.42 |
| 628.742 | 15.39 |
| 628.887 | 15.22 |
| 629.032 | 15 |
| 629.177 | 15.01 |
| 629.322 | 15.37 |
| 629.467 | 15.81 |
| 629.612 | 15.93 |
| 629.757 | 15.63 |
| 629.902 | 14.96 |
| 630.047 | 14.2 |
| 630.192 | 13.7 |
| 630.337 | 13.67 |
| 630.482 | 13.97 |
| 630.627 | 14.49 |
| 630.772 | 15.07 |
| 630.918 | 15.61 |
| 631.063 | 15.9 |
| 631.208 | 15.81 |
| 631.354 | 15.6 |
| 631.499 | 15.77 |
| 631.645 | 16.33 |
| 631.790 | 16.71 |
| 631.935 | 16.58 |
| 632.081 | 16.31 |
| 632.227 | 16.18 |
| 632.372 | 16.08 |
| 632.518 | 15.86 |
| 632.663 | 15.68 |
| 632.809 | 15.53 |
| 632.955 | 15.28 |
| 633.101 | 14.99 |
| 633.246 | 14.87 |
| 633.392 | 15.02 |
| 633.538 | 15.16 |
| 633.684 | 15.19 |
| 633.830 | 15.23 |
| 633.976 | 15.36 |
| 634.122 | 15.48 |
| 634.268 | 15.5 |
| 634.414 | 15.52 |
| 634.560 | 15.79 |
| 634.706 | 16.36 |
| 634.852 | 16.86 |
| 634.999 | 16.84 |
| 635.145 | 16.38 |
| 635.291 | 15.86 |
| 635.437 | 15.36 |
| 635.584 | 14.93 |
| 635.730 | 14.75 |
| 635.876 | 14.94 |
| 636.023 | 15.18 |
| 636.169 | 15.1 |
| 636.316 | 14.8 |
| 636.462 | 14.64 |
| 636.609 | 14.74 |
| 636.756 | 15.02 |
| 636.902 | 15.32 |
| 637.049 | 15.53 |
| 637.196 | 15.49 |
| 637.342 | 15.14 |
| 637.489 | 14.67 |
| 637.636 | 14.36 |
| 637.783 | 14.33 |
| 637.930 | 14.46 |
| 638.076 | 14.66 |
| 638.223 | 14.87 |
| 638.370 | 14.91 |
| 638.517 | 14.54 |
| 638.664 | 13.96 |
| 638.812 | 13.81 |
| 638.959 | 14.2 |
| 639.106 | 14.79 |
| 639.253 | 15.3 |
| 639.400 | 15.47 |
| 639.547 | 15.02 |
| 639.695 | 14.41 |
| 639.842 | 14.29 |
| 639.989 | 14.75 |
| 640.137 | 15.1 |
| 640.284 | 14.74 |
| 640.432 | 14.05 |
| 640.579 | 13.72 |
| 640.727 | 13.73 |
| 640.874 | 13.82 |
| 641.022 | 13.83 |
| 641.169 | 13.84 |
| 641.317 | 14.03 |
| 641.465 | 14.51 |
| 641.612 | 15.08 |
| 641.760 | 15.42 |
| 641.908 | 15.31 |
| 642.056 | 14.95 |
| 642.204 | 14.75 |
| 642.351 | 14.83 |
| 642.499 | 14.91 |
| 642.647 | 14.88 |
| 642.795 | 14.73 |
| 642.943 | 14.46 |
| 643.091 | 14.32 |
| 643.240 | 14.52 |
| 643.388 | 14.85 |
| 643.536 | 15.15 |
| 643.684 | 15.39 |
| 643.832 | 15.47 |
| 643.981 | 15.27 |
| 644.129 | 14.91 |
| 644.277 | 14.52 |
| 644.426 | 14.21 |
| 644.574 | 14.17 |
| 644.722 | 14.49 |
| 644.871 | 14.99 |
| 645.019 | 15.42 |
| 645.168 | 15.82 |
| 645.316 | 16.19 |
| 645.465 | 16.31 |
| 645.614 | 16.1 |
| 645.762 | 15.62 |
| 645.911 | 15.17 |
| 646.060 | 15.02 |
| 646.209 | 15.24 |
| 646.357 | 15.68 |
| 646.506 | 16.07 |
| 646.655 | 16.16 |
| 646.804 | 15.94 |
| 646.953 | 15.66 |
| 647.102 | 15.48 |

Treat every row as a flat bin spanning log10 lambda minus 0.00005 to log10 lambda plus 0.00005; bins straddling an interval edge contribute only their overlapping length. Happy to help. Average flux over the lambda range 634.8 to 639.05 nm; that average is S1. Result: 15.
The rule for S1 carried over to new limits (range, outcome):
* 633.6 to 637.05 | 15.4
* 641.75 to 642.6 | 15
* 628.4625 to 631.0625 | 15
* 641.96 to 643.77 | 14.8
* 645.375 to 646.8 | 15.7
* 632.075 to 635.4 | 15.7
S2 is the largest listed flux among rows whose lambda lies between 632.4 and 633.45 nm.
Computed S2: 15.86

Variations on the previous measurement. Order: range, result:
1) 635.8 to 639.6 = 15.53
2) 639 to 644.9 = 15.47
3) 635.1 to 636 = 16.38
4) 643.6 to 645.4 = 16.19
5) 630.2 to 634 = 16.71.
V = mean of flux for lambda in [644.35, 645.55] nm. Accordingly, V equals 15.2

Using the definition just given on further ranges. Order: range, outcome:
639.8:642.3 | 14.5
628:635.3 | 15.5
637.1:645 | 14.7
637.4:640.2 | 14.6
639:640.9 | 14.6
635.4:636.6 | 14.9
